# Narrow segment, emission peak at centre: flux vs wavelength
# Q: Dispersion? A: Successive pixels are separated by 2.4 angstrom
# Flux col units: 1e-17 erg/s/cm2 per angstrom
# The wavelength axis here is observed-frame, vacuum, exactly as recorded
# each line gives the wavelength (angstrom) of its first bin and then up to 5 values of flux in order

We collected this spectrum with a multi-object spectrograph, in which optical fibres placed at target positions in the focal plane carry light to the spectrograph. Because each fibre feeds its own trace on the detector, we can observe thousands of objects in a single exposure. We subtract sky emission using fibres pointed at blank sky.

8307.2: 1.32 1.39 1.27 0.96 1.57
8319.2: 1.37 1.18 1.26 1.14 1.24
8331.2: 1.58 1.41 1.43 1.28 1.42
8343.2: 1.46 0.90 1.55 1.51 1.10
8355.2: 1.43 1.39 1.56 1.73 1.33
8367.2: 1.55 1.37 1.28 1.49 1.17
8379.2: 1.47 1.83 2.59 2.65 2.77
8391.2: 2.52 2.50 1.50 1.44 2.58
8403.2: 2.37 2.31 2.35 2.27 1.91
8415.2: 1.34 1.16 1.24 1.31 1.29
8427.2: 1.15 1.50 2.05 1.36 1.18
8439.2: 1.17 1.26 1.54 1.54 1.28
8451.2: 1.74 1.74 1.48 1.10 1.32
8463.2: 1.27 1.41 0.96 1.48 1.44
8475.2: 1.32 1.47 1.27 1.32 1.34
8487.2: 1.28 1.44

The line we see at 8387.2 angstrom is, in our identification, [S II]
